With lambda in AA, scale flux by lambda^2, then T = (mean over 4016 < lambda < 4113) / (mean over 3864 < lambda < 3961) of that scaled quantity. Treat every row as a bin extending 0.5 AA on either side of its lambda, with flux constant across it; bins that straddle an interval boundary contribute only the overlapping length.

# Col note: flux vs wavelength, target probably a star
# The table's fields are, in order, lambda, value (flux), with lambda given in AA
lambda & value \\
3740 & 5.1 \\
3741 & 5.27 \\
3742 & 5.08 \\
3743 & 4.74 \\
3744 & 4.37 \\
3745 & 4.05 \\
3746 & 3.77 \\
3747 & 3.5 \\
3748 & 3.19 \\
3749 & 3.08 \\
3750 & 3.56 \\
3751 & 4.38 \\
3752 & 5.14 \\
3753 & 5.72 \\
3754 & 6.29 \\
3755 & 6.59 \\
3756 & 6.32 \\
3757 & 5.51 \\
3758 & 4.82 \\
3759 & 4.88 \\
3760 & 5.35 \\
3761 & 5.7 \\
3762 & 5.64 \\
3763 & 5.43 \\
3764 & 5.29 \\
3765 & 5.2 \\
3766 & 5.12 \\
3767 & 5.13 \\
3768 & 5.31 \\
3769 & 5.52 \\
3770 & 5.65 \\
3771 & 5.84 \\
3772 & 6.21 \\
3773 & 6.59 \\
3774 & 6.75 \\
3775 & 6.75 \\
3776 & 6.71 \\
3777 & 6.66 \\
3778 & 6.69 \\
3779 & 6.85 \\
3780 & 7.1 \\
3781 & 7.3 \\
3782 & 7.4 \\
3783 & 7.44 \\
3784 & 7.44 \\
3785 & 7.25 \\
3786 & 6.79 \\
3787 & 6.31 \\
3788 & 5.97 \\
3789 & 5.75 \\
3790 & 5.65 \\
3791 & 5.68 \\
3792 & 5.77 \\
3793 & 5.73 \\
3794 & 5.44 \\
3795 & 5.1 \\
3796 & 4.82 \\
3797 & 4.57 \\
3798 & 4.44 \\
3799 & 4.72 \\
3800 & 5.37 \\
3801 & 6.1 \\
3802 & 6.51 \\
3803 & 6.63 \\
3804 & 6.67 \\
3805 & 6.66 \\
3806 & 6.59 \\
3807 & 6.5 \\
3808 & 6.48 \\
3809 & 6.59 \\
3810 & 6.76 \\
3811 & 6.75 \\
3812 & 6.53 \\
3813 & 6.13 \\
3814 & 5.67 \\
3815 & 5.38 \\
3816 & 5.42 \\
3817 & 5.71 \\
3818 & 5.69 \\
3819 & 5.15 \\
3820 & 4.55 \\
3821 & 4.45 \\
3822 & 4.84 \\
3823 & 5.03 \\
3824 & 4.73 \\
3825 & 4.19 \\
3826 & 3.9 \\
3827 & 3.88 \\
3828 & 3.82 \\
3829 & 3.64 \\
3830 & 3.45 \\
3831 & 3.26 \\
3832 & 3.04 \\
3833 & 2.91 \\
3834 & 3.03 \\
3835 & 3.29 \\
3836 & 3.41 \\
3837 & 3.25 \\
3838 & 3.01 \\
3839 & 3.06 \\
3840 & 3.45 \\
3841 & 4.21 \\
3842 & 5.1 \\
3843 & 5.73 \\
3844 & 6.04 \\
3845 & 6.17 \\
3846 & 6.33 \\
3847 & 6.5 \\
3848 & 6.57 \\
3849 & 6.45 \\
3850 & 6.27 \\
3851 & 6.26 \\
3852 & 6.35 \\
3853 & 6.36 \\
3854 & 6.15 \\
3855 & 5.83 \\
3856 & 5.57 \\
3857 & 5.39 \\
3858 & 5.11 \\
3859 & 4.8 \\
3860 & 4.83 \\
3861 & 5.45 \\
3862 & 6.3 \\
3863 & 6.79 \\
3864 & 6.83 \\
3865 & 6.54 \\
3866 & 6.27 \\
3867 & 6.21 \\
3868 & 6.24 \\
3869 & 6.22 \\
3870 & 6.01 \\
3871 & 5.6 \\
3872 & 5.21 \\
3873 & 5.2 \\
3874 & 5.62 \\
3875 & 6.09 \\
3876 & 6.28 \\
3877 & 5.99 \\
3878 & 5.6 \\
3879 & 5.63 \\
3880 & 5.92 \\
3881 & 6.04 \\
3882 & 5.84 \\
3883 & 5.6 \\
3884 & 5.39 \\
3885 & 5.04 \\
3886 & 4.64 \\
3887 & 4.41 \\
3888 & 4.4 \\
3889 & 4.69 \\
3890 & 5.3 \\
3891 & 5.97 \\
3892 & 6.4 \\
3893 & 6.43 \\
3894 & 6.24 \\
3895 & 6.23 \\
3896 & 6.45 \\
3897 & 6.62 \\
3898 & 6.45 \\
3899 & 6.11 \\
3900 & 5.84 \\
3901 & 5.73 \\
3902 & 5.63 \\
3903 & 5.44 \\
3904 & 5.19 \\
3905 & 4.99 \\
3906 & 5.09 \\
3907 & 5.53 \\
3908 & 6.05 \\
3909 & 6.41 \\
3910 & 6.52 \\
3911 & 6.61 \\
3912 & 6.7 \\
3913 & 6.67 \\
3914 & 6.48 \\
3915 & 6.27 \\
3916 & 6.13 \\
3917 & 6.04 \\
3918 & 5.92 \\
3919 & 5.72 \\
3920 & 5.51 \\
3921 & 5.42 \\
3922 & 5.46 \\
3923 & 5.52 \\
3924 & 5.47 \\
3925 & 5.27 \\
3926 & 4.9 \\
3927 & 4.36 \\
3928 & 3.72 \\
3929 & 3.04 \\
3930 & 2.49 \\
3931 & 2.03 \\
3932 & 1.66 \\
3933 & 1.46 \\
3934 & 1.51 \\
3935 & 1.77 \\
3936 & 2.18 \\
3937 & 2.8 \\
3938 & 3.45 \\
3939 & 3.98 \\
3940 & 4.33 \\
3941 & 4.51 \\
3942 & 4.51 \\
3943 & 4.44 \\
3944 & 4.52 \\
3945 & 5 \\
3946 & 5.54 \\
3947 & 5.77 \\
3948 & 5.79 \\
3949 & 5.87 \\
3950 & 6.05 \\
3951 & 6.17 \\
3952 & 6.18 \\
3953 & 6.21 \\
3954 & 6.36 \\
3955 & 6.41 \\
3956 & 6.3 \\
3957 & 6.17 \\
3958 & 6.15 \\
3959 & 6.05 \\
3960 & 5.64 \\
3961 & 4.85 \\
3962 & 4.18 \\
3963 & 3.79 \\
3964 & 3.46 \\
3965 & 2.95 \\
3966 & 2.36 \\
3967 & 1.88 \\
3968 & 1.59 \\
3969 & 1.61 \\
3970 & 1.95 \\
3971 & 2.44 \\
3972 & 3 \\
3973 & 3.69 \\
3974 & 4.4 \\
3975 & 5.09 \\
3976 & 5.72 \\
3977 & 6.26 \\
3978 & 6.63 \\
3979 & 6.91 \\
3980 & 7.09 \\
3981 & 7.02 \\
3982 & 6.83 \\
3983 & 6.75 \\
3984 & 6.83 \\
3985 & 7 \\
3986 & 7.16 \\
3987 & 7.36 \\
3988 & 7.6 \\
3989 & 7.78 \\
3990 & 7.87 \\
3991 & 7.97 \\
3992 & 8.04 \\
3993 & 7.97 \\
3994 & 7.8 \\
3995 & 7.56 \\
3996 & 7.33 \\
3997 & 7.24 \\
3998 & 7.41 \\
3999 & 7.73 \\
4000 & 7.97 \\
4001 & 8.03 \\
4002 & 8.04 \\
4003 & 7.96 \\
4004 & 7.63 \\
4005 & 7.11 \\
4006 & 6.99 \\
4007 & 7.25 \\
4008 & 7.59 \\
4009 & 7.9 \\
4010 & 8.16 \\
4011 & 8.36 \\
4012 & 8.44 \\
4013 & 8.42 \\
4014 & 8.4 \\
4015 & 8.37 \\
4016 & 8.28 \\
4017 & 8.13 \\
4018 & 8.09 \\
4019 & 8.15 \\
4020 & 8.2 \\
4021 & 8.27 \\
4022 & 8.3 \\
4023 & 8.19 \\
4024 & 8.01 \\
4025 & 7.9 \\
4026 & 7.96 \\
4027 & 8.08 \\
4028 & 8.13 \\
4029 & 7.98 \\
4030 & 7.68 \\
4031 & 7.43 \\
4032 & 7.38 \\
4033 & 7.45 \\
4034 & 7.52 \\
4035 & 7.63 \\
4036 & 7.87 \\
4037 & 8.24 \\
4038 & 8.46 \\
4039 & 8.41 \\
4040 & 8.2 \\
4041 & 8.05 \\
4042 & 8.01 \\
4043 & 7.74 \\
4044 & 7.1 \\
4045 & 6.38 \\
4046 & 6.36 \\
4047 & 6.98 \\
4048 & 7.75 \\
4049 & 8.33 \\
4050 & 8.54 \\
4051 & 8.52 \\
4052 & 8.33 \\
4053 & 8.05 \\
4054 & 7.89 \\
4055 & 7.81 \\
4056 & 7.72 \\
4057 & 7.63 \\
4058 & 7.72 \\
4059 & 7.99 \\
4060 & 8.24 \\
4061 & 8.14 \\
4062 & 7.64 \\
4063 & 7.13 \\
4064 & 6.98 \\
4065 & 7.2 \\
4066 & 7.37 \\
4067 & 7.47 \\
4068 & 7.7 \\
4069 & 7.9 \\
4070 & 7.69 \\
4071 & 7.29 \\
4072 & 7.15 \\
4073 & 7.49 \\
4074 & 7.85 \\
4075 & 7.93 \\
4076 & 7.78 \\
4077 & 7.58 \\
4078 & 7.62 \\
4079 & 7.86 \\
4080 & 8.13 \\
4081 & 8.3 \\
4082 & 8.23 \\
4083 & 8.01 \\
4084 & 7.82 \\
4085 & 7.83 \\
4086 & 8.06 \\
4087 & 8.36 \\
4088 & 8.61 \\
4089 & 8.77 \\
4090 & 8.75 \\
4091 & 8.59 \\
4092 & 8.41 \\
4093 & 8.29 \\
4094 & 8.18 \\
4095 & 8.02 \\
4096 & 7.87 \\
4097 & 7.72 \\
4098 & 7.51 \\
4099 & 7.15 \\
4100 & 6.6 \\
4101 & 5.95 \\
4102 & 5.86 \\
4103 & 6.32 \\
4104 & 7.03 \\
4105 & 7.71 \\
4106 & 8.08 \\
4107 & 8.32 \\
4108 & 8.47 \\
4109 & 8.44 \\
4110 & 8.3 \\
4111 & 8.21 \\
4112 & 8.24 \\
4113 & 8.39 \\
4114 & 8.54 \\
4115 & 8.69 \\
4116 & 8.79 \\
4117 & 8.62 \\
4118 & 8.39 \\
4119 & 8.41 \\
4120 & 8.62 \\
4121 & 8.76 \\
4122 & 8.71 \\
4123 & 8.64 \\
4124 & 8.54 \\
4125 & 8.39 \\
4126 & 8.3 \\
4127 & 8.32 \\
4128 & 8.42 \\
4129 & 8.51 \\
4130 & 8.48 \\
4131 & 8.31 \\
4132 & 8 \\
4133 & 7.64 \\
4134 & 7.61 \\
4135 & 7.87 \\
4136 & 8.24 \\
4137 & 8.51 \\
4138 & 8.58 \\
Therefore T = 1.58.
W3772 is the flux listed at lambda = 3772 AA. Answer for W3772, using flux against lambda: 6.21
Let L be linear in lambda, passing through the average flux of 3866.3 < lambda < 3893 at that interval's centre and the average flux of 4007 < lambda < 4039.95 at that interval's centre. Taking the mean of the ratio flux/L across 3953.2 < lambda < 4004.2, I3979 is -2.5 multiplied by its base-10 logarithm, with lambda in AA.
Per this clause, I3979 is 0.23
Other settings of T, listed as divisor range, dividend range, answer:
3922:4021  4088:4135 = 1.50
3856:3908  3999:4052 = 1.48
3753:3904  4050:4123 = 1.61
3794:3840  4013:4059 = 1.80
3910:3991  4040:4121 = 1.67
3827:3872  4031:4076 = 1.66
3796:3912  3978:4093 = 1.56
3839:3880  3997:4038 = 1.48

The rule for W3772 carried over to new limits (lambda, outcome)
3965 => 2.95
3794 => 5.44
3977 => 6.26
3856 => 5.57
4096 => 7.87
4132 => 8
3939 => 3.98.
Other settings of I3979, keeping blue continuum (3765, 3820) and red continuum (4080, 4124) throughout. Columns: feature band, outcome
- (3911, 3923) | 0.14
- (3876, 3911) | 0.18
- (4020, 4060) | -0.03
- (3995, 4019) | -0.06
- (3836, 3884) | 0.16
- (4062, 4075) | 0.06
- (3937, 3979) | 0.46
